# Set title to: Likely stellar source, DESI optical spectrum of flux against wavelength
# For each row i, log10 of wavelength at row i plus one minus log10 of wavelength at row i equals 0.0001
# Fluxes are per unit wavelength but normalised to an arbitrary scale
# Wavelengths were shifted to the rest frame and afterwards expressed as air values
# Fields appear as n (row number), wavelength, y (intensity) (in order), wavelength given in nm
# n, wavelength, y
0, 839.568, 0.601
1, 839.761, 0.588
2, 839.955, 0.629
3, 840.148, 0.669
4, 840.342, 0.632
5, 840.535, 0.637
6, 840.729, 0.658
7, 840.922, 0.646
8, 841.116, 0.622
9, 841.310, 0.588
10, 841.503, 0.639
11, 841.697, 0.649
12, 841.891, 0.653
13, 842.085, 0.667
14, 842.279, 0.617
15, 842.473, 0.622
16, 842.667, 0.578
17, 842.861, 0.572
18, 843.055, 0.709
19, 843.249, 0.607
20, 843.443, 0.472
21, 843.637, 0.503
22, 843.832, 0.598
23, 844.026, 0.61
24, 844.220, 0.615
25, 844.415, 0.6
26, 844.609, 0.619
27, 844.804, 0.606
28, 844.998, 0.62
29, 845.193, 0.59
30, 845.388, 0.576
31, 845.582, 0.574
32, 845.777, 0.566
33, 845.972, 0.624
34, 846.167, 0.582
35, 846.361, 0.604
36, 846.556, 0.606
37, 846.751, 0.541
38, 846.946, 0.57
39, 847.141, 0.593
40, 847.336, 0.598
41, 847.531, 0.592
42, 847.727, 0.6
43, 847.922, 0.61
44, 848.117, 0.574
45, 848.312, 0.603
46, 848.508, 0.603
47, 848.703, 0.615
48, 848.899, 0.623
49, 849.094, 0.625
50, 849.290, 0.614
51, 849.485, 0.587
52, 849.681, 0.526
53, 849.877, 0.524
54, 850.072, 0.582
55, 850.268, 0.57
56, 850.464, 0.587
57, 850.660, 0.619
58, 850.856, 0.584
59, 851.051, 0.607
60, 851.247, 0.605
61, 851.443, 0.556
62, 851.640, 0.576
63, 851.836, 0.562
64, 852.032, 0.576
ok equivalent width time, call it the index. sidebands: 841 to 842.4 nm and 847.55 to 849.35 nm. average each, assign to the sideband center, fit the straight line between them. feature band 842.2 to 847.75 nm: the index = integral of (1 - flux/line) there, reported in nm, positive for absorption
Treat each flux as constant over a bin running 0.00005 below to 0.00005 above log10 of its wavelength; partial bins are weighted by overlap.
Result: 0.26 nm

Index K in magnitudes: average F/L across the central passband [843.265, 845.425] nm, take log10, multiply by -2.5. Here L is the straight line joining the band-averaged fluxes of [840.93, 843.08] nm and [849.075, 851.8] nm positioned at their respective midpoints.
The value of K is 0.055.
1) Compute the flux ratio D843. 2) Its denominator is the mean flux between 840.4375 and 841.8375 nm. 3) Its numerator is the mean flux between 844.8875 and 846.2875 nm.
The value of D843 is 0.93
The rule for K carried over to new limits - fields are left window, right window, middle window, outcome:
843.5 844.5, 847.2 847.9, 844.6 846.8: -0.01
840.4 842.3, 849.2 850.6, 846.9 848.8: -0.02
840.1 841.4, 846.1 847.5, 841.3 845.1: 0.01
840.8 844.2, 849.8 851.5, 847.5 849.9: -0.01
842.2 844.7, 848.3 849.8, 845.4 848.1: 0.01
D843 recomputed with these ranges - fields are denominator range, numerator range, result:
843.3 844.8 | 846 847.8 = 1.02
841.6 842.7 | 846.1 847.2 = 0.92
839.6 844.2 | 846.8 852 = 0.96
